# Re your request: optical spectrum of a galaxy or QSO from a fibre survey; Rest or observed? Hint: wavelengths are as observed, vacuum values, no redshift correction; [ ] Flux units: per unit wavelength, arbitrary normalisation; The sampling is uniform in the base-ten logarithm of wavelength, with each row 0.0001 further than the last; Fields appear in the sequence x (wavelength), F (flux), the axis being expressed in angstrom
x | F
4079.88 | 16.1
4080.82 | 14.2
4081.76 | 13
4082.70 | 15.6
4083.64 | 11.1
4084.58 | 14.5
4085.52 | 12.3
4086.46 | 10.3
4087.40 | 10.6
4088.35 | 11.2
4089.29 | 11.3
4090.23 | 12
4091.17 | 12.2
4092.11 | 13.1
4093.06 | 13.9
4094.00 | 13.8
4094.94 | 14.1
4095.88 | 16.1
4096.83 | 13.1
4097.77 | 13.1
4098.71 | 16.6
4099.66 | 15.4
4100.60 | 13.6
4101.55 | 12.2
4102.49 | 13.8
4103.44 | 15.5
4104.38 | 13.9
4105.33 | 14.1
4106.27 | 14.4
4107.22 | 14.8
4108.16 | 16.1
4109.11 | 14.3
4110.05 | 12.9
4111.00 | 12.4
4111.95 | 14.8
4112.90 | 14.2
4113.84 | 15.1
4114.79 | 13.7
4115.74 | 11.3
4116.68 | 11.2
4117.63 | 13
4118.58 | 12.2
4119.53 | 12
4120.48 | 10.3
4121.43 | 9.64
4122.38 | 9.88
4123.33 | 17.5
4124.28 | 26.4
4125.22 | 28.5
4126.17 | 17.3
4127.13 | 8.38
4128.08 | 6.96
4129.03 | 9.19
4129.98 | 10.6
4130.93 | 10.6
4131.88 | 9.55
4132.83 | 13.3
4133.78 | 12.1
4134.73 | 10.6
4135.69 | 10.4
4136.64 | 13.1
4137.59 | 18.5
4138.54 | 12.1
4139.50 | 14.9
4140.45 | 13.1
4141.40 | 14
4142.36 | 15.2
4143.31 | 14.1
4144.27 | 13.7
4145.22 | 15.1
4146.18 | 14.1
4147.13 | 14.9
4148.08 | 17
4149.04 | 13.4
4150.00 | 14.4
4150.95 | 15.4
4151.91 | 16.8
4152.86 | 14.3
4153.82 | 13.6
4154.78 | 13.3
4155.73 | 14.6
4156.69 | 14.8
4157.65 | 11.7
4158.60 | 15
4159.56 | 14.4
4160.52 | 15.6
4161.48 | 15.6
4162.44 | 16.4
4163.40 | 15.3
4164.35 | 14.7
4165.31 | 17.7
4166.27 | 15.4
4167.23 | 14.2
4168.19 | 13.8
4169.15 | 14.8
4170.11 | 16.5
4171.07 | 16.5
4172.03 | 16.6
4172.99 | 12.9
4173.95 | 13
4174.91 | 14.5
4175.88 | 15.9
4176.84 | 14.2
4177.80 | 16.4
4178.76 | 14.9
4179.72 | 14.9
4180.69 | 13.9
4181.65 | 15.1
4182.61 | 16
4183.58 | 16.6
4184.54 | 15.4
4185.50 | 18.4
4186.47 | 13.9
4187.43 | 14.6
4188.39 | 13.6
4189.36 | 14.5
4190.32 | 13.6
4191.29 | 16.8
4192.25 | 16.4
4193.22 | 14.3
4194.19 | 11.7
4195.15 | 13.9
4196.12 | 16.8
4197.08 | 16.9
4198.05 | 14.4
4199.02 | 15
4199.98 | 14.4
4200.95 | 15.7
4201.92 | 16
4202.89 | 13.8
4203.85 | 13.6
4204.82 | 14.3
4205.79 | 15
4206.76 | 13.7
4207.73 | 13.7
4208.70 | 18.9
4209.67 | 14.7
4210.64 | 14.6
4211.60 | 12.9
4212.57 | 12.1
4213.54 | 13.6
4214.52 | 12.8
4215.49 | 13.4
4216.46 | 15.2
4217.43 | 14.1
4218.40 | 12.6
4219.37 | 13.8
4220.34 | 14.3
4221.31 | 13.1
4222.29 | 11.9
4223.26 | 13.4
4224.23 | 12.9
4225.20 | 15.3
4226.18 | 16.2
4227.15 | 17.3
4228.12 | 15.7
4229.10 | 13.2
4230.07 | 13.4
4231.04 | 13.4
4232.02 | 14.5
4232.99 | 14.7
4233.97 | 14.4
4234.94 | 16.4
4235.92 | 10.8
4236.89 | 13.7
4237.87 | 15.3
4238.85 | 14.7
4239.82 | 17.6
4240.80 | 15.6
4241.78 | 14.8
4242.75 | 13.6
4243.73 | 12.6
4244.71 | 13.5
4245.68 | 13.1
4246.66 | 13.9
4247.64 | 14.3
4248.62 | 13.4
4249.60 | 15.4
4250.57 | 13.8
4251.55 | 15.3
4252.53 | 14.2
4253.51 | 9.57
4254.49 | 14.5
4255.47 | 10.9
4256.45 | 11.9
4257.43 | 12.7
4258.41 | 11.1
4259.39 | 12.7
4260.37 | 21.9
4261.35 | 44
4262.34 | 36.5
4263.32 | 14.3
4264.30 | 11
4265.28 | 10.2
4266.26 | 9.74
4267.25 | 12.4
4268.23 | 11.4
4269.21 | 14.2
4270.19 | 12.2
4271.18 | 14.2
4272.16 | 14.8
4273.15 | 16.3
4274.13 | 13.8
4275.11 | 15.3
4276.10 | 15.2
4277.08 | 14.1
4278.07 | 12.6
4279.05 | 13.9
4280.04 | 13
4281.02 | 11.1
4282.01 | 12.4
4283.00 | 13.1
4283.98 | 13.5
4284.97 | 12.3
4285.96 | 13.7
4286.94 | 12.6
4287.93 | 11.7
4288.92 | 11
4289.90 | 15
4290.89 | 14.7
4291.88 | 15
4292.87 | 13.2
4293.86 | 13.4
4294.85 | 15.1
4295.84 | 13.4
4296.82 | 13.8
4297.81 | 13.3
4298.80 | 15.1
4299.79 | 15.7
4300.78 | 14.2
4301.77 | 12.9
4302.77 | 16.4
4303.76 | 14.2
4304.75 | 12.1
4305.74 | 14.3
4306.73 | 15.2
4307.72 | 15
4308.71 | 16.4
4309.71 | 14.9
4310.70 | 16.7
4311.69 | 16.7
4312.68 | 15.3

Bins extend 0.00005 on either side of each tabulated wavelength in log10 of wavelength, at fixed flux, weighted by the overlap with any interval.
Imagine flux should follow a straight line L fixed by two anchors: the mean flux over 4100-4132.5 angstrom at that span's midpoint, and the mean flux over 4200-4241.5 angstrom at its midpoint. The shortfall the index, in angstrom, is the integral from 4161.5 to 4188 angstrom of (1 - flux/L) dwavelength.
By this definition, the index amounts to -2.4 angstrom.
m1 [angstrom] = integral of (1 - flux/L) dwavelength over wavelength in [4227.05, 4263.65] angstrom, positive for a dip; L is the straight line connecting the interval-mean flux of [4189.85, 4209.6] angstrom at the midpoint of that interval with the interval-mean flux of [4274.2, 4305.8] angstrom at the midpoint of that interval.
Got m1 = -3.1 angstrom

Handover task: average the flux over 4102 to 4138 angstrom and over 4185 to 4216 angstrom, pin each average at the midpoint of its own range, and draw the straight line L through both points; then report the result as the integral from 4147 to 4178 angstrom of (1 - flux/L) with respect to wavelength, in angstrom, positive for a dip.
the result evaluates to -1.9 angstrom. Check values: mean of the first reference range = 13.5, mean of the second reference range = 14.6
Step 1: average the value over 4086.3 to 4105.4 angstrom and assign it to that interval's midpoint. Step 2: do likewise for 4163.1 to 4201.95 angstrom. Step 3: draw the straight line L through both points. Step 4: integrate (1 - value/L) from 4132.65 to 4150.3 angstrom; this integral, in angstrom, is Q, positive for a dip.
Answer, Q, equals 0.48 angstrom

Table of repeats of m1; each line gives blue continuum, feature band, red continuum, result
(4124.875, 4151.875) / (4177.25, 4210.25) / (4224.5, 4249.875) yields -2.3 angstrom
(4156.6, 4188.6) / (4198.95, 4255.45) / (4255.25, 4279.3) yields 4.4 angstrom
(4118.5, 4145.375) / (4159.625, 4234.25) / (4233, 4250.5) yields -4.3 angstrom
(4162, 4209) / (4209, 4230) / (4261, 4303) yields 1.3 angstrom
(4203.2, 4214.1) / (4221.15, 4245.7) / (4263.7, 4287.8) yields -0.9 angstrom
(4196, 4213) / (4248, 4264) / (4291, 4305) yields -2.8 angstrom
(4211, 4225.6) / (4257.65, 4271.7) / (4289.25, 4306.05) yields -2.9 angstrom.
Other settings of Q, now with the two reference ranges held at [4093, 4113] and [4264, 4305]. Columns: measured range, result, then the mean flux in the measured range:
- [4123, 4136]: 0.4 angstrom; 13.7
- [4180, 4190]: -0.9 angstrom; 15.2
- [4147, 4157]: -0.5 angstrom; 14.8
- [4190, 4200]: -0.8 angstrom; 15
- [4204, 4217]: -0.4 angstrom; 14.2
